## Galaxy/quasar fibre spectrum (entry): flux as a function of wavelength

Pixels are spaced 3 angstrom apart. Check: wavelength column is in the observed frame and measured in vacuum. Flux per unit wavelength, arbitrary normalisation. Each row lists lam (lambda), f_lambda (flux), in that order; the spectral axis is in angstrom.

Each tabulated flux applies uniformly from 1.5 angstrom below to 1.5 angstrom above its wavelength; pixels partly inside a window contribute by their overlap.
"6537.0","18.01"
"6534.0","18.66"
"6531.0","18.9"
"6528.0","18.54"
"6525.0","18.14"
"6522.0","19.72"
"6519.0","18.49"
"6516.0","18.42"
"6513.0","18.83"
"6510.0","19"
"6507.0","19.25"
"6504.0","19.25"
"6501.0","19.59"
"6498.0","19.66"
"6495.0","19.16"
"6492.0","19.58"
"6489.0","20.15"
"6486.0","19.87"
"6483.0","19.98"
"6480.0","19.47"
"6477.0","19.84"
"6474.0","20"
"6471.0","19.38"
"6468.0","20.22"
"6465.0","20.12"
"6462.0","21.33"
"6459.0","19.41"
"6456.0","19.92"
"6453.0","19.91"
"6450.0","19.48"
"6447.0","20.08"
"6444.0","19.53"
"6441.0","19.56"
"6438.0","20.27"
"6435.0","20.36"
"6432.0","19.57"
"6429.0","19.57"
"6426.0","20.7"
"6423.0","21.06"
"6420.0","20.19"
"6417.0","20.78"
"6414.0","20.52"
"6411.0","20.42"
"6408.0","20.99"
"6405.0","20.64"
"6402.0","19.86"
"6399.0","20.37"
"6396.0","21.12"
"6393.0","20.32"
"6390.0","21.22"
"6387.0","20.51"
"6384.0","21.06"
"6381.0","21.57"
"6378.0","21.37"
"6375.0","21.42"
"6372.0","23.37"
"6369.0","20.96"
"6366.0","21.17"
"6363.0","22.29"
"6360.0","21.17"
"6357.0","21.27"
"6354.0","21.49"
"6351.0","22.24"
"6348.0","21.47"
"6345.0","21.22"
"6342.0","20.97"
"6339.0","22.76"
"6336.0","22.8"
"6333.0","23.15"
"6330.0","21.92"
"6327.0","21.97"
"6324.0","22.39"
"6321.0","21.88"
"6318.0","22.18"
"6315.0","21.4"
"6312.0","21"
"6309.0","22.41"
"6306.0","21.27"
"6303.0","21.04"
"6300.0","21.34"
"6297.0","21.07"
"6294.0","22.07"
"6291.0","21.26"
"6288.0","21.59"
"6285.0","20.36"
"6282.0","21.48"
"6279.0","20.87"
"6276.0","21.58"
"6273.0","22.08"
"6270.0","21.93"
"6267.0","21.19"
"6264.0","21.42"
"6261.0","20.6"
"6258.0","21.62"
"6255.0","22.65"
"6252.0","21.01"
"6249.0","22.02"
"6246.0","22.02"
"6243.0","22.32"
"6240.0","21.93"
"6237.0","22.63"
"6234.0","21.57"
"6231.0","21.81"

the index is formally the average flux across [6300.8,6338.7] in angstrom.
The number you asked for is 22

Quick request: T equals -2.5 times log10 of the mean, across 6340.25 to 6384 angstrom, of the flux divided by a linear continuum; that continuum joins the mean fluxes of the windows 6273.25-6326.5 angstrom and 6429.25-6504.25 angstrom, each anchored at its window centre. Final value -0.03 mag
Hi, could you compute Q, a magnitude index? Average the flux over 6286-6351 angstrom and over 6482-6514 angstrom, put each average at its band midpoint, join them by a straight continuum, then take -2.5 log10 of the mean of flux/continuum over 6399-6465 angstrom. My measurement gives 0.01 mag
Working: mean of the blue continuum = 21.8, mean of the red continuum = 19.5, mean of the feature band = 20.2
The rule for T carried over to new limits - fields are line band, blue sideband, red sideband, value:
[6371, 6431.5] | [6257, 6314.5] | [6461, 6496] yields -0.02 mag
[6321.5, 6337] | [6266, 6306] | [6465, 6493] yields -0.07 mag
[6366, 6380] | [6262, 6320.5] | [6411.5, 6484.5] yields -0.05 mag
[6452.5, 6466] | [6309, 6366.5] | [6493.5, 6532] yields -0.02 mag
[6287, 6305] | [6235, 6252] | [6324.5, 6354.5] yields 0.03 mag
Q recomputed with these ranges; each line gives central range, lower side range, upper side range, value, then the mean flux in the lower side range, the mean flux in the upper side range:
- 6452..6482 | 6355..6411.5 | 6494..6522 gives -0.01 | 21.1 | 19.1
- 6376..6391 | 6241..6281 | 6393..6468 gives -0.03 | 21.6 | 20.2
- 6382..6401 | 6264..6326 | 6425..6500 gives -0.01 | 21.5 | 19.9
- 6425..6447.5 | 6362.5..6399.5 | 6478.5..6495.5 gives 0.03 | 21.3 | 19.7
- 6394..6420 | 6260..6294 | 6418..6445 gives -0.01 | 21.3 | 20.1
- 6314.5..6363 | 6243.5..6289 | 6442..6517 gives -0.05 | 21.5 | 19.7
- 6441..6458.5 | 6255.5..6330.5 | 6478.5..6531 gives 0.00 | 21.5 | 19.2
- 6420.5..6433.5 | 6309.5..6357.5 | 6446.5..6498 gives 0.02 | 21.9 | 19.9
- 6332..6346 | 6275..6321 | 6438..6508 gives -0.06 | 21.4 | 19.8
